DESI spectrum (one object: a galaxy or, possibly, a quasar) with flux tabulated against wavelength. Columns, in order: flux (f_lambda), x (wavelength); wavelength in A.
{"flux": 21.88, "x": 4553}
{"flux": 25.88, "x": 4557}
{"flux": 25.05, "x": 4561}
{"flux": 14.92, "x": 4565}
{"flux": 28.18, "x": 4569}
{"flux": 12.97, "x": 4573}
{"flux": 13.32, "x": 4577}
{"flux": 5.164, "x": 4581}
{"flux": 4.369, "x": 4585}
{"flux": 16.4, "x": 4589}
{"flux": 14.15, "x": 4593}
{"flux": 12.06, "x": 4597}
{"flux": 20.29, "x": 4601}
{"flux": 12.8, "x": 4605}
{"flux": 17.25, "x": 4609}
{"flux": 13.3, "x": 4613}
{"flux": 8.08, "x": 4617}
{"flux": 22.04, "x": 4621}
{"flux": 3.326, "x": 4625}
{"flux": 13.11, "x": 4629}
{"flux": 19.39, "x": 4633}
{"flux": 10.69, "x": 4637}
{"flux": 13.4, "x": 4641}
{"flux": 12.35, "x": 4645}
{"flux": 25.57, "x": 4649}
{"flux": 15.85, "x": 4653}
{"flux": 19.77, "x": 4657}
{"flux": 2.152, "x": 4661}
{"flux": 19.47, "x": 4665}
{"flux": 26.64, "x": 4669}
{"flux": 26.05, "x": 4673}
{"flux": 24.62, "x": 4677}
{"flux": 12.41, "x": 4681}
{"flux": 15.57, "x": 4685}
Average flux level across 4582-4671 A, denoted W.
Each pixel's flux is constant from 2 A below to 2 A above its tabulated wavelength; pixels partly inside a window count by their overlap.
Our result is 14.6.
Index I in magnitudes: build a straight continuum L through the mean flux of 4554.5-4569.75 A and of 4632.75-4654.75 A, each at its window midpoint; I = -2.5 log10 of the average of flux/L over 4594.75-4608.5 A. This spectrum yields 0.27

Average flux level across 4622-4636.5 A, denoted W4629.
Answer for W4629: 12.5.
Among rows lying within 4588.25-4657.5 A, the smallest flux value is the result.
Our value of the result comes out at 3.326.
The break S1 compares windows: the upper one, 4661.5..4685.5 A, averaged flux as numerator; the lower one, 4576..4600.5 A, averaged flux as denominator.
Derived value 1.75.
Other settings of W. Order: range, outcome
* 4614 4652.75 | 14.3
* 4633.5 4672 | 16.6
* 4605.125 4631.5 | 13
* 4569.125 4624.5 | 13.5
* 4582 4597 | 11.3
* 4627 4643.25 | 14.1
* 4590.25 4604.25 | 15.3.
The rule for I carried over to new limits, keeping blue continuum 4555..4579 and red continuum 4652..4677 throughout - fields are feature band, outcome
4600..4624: 0.29 mag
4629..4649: 0.27 mag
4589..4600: 0.35 mag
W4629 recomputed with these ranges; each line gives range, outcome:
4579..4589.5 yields 7.54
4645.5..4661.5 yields 16.8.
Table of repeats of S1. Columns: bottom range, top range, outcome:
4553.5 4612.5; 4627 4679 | 1.10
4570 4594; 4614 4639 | 1.10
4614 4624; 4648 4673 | 1.35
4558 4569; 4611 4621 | 0.59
